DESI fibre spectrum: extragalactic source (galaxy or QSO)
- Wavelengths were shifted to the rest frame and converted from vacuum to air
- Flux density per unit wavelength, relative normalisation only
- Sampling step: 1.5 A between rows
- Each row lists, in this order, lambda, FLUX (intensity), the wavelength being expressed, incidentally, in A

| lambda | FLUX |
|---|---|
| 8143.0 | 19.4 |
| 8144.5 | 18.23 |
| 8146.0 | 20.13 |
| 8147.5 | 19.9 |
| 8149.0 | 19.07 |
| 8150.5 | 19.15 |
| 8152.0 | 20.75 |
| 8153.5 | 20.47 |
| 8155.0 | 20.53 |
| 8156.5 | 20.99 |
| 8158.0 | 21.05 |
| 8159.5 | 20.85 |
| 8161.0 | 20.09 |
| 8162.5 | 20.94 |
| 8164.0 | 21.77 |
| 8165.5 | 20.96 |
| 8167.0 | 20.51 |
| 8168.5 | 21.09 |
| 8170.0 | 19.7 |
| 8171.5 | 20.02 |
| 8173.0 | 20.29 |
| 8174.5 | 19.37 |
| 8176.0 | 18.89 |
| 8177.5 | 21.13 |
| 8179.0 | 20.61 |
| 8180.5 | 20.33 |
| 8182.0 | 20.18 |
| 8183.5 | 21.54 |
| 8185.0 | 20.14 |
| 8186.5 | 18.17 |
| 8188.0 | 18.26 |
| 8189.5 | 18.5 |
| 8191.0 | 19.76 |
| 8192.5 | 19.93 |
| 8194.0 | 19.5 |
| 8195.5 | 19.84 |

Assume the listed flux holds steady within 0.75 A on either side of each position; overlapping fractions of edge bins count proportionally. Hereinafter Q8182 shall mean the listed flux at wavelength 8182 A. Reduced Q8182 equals 20.18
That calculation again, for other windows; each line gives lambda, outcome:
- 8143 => 19.4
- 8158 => 21.05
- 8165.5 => 20.96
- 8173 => 20.29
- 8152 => 20.75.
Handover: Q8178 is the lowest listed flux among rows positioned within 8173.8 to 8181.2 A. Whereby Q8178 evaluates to 18.89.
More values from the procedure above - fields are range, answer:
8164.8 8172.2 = 19.7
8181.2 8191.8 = 18.17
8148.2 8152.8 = 19.07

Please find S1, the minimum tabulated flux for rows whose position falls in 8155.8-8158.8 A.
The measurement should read 20.99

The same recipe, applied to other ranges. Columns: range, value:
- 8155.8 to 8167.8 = 20.09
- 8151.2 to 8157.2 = 20.47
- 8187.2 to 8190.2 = 18.26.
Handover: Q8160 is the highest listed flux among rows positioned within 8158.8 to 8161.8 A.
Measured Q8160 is 20.85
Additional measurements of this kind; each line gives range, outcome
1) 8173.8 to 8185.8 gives 21.54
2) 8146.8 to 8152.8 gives 20.75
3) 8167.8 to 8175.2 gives 21.09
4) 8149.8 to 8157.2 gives 20.99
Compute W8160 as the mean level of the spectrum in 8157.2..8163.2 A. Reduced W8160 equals 20.7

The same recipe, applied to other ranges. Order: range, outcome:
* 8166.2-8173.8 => 20.3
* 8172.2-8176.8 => 19.5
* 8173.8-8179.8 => 20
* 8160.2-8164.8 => 20.9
